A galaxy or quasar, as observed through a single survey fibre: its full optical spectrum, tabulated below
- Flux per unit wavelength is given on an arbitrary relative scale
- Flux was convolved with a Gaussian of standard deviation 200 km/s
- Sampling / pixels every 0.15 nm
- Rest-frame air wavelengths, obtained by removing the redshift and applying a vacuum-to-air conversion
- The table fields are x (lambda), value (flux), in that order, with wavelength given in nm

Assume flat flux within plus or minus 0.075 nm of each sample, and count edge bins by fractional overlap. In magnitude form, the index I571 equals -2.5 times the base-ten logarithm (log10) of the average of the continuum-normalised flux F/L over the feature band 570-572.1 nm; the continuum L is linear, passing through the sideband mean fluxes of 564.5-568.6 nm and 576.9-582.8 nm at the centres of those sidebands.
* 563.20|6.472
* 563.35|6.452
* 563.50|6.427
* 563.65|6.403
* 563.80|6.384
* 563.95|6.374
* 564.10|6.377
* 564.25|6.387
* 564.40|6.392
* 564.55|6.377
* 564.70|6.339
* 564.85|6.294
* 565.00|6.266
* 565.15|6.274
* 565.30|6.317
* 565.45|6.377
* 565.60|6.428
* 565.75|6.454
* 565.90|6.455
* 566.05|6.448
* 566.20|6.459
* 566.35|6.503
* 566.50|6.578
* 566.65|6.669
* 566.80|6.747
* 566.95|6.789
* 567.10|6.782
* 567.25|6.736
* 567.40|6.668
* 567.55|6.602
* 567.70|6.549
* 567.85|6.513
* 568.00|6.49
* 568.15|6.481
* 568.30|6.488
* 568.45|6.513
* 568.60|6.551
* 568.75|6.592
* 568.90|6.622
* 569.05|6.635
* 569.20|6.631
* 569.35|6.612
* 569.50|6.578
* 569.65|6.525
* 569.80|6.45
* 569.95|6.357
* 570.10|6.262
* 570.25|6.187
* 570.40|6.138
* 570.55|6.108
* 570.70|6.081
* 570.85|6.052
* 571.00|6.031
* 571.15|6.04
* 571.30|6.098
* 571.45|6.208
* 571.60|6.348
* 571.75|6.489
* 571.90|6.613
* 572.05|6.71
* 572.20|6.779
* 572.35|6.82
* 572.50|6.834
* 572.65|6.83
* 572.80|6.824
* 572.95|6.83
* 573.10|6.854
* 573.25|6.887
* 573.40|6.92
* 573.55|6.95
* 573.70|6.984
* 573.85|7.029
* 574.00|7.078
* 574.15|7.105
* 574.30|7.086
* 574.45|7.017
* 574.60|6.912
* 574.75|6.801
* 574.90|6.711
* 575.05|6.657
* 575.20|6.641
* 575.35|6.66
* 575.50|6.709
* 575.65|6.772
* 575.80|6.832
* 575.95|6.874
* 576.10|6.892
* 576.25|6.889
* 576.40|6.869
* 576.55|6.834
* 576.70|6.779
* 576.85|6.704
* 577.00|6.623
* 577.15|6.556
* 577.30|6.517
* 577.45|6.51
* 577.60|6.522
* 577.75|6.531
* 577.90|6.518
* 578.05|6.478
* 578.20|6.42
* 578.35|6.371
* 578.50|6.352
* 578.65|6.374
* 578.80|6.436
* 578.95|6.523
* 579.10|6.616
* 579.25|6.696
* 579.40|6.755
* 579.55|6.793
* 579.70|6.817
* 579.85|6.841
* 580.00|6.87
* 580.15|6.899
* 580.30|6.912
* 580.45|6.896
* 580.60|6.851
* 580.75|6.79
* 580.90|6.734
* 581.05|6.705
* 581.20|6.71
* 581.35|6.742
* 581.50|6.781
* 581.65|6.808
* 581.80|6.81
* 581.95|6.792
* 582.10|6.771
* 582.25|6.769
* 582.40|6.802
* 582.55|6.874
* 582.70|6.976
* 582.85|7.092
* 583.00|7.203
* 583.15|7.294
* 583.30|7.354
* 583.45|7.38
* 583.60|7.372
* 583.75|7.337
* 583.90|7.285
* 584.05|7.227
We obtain 0.06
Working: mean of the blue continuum 6.51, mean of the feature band 6.24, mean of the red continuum 6.69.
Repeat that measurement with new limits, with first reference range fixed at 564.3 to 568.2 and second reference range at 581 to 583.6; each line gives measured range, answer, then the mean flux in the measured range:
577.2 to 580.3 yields 0.040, 6.6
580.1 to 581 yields 0.009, 6.84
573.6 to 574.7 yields -0.048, 7.02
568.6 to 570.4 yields 0.018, 6.48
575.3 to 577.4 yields 0.005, 6.75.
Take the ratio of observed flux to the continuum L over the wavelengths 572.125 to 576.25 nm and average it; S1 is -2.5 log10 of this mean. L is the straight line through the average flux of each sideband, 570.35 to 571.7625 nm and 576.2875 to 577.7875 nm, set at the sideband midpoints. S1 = -0.07 mag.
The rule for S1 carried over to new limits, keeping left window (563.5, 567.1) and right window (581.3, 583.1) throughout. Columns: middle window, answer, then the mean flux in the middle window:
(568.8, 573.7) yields 0.01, 6.52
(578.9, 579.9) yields 0.01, 6.72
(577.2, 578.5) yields 0.05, 6.48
